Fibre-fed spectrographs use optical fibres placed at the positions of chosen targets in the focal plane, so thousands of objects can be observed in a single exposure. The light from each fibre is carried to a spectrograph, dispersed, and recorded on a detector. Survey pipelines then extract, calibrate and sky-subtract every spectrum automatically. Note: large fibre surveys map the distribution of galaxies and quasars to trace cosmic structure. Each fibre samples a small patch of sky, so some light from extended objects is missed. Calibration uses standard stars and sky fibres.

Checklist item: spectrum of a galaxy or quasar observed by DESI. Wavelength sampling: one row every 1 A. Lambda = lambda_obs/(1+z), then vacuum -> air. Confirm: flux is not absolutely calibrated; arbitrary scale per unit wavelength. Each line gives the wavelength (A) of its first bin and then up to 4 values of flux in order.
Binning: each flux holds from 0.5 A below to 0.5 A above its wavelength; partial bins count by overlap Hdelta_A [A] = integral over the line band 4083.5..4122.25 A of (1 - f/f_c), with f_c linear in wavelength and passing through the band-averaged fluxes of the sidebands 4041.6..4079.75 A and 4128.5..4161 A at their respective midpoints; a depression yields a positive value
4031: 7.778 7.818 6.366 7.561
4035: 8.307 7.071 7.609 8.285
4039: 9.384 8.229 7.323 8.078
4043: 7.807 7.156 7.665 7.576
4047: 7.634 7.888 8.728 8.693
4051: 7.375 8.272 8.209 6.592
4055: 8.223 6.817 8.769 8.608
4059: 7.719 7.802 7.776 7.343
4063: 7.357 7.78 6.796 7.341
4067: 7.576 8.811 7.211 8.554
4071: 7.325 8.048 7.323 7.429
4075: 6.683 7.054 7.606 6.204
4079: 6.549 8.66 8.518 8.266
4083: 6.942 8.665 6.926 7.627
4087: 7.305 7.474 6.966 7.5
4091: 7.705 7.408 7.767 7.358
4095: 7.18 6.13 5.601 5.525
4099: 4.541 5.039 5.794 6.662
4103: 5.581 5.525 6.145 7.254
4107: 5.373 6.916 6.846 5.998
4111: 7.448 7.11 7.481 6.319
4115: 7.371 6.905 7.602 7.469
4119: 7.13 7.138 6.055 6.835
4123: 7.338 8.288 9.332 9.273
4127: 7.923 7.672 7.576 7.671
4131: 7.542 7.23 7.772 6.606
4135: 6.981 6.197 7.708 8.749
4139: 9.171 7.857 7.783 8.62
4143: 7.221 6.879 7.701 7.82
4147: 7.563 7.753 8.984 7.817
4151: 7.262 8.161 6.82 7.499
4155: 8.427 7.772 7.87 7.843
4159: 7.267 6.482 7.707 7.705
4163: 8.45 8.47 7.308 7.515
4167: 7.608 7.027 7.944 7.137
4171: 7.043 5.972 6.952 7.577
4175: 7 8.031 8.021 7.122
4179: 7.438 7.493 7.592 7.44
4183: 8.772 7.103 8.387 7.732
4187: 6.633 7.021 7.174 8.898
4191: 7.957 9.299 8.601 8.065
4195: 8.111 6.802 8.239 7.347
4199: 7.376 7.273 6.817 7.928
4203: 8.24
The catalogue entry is 4.5 A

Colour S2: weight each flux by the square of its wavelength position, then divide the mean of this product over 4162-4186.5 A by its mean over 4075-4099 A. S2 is 1.1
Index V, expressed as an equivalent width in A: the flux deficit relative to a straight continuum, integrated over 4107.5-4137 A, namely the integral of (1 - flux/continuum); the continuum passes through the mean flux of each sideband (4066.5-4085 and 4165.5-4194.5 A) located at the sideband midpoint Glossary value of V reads 1.1 A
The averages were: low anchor 7.62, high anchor 7.61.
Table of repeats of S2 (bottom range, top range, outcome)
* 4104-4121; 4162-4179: 1.12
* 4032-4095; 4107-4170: 1.02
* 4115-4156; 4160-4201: 1.02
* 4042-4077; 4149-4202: 1.05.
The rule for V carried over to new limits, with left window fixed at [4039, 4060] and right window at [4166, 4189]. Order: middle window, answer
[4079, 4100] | 1.7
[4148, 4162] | -0.4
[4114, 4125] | 0.5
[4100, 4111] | 2.1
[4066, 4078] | 0.4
